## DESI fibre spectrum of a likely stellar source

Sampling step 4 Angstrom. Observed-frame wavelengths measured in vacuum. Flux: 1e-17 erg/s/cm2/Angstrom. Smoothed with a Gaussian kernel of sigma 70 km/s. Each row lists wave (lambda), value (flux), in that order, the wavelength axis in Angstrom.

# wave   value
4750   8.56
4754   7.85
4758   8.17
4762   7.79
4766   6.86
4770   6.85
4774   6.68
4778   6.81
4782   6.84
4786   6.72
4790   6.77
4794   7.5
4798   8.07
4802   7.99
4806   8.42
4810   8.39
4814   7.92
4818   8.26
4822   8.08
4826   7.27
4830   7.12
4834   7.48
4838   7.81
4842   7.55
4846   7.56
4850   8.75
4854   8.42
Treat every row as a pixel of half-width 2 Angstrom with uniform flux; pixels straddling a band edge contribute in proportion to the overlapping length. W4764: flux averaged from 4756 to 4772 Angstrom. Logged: 7.42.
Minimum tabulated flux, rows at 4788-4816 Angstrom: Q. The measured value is 6.77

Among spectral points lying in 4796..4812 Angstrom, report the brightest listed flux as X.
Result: 8.42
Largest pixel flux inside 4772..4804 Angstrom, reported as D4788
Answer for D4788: 8.07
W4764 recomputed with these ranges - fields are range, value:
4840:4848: 7.55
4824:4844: 7.45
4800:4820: 8.2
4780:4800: 7.18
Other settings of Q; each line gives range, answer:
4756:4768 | 6.86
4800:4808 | 7.99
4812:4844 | 7.12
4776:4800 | 6.72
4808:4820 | 7.92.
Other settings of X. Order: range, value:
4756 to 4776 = 8.17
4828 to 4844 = 7.81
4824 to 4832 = 7.27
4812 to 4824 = 8.26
